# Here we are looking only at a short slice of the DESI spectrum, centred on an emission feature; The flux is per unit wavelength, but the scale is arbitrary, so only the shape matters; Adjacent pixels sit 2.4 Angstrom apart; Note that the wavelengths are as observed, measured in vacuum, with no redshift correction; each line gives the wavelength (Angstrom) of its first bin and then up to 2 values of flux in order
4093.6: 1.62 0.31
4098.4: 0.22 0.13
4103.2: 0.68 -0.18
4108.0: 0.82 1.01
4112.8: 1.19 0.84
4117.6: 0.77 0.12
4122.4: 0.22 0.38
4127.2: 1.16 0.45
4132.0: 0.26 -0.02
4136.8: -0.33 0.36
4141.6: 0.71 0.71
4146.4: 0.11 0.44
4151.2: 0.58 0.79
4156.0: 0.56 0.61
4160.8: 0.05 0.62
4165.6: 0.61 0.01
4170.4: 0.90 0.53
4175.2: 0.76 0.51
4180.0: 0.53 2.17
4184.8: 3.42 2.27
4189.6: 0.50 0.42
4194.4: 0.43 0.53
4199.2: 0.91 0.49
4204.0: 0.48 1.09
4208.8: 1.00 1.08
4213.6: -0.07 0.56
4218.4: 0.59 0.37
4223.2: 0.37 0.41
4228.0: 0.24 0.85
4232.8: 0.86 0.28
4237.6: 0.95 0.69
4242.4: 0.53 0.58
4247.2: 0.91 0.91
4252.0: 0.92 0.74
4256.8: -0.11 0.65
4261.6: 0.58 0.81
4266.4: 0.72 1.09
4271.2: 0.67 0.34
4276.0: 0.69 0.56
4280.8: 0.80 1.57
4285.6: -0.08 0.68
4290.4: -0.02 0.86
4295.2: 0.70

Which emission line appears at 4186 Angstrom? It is [O II] 3727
